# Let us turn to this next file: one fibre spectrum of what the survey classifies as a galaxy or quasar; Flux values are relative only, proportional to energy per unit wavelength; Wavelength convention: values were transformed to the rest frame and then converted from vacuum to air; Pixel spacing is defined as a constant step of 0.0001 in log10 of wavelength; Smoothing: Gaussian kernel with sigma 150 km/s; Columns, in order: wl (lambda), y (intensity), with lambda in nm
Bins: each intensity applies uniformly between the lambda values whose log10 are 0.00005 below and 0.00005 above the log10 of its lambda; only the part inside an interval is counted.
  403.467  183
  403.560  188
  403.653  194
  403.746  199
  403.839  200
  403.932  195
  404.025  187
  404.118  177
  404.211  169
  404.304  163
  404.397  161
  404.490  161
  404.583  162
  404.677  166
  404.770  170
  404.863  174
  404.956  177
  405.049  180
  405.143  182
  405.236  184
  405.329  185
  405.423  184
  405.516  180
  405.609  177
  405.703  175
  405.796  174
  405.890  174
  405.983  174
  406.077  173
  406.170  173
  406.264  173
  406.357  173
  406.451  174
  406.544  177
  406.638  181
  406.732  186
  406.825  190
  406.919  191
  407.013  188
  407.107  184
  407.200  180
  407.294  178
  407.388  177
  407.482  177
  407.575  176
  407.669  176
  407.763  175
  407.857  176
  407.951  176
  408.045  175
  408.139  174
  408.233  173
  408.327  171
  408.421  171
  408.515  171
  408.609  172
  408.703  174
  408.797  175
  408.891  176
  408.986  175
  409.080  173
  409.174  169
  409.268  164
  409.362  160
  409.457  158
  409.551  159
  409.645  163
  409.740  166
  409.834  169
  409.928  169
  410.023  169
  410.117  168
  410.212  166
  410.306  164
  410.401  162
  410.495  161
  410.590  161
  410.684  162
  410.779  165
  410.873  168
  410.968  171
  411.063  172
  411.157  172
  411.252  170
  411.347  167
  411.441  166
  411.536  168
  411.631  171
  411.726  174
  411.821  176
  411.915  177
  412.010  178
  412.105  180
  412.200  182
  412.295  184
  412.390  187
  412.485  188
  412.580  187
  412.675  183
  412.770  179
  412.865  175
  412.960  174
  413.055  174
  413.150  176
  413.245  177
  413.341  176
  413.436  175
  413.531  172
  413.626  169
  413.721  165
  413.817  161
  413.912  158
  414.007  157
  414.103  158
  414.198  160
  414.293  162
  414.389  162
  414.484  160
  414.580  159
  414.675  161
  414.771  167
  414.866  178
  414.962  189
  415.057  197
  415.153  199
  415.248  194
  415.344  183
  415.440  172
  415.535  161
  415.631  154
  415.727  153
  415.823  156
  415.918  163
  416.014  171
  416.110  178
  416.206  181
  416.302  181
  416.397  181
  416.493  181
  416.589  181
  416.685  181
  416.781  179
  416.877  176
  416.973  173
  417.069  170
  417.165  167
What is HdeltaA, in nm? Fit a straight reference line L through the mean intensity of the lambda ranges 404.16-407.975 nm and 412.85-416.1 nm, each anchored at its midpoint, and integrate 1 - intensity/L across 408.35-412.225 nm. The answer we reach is 0.09 nm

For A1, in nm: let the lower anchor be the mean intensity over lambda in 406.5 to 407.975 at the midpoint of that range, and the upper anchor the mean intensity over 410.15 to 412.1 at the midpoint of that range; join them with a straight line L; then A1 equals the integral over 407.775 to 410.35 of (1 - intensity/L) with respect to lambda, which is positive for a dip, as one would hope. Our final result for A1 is 0.08 nm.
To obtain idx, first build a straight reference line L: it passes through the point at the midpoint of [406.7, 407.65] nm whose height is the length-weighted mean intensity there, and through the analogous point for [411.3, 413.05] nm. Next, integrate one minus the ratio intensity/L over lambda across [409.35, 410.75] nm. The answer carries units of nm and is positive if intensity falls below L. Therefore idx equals 0.12 nm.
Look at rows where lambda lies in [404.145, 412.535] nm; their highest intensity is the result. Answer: 191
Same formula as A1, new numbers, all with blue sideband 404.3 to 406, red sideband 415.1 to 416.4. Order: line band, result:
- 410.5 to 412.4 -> 0.02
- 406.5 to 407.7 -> -0.05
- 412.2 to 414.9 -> 0.04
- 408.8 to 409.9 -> 0.04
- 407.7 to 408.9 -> 0.00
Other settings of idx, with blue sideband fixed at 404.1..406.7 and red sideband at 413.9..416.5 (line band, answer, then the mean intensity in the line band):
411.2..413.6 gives -0.07 nm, 177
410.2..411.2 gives 0.04 nm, 166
